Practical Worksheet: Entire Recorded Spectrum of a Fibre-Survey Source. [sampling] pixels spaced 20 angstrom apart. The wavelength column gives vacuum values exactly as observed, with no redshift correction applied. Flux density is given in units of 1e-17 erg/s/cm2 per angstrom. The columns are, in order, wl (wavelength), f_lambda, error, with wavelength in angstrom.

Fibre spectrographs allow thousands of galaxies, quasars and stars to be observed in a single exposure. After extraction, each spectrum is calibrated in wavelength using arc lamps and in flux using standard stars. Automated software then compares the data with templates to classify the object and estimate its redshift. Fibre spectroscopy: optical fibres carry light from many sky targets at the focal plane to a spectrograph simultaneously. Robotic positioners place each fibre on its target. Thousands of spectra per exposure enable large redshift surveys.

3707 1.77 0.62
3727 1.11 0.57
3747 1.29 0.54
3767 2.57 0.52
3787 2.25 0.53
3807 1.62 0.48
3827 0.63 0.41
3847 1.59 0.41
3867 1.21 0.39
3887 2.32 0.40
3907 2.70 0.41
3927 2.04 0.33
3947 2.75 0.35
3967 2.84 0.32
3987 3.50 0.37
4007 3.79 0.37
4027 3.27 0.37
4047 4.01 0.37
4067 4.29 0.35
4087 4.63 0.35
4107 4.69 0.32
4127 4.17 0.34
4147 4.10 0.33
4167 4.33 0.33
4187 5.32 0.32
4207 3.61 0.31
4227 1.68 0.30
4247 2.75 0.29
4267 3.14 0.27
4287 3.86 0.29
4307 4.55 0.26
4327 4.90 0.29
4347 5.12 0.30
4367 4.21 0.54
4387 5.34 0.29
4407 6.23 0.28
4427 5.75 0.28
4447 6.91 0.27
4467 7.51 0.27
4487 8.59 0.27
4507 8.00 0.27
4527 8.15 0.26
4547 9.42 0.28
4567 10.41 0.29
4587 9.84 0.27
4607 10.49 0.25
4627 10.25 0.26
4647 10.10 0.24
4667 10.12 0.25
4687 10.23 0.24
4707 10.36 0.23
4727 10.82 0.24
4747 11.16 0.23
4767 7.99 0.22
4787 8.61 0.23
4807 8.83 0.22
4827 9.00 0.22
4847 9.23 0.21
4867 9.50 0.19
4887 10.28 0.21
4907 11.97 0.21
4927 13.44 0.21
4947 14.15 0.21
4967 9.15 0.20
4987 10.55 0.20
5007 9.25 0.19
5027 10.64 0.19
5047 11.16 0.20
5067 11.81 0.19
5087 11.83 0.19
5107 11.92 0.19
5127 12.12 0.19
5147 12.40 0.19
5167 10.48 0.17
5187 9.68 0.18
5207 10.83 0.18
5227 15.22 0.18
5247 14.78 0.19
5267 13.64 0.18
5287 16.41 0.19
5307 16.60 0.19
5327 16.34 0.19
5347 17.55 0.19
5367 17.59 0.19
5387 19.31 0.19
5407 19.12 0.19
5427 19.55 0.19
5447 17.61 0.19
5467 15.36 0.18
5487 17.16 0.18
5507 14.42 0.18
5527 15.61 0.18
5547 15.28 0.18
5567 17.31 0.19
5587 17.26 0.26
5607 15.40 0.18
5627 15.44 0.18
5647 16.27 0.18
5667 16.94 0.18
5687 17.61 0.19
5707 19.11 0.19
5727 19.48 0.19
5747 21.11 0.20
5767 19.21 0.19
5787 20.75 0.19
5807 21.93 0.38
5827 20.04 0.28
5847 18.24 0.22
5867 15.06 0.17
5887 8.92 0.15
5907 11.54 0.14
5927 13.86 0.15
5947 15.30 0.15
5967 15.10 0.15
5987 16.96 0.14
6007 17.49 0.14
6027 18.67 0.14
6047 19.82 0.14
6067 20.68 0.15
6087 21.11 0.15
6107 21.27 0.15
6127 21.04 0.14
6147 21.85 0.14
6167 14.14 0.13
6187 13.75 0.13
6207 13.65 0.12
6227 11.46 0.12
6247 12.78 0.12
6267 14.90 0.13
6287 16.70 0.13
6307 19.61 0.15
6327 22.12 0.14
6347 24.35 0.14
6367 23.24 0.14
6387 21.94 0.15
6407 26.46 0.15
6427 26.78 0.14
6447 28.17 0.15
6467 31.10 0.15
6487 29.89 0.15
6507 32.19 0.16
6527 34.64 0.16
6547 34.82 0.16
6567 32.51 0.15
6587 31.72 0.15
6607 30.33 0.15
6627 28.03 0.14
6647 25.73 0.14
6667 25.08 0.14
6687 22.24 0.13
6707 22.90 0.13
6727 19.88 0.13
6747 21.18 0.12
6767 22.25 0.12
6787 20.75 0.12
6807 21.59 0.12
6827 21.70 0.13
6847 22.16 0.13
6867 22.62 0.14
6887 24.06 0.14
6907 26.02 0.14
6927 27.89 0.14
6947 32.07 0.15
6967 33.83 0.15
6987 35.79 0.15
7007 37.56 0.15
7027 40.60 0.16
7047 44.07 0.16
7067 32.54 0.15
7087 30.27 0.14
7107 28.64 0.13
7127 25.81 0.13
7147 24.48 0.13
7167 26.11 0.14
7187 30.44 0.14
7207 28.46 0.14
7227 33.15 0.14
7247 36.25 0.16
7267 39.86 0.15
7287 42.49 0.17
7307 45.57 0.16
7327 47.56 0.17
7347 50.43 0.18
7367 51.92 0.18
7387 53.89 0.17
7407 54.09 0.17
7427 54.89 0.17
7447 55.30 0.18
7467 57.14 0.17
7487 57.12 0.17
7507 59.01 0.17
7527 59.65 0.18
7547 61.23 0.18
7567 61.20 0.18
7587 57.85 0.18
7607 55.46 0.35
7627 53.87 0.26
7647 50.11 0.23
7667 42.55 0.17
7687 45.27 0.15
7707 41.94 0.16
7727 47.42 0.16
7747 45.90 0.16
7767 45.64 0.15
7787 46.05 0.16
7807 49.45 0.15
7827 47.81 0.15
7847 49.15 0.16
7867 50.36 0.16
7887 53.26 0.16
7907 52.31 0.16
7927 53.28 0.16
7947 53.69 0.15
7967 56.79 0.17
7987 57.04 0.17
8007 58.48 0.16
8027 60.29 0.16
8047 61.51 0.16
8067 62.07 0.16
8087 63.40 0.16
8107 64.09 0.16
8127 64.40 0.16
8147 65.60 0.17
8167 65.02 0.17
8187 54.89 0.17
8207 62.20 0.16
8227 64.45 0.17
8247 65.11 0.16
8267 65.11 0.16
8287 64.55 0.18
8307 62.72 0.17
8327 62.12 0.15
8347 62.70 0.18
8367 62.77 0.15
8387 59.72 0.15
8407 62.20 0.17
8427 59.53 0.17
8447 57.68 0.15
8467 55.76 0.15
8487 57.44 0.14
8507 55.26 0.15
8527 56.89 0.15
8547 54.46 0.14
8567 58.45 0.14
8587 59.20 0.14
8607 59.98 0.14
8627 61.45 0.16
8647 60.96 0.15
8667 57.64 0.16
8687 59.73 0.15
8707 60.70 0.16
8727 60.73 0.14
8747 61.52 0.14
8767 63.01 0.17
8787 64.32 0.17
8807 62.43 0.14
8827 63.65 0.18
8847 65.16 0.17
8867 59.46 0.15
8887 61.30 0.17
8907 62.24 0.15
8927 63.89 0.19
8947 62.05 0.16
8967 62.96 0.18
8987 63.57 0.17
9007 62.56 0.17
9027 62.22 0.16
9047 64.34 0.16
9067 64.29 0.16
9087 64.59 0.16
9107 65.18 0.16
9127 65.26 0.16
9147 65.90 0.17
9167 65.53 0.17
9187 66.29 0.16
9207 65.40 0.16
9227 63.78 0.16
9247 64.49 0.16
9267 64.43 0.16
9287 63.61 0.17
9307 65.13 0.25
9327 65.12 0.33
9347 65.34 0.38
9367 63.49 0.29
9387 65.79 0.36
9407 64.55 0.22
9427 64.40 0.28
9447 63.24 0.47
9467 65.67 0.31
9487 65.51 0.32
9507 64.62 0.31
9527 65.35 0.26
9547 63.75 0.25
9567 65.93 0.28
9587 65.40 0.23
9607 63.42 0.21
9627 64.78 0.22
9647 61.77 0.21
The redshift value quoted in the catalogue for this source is 0.000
